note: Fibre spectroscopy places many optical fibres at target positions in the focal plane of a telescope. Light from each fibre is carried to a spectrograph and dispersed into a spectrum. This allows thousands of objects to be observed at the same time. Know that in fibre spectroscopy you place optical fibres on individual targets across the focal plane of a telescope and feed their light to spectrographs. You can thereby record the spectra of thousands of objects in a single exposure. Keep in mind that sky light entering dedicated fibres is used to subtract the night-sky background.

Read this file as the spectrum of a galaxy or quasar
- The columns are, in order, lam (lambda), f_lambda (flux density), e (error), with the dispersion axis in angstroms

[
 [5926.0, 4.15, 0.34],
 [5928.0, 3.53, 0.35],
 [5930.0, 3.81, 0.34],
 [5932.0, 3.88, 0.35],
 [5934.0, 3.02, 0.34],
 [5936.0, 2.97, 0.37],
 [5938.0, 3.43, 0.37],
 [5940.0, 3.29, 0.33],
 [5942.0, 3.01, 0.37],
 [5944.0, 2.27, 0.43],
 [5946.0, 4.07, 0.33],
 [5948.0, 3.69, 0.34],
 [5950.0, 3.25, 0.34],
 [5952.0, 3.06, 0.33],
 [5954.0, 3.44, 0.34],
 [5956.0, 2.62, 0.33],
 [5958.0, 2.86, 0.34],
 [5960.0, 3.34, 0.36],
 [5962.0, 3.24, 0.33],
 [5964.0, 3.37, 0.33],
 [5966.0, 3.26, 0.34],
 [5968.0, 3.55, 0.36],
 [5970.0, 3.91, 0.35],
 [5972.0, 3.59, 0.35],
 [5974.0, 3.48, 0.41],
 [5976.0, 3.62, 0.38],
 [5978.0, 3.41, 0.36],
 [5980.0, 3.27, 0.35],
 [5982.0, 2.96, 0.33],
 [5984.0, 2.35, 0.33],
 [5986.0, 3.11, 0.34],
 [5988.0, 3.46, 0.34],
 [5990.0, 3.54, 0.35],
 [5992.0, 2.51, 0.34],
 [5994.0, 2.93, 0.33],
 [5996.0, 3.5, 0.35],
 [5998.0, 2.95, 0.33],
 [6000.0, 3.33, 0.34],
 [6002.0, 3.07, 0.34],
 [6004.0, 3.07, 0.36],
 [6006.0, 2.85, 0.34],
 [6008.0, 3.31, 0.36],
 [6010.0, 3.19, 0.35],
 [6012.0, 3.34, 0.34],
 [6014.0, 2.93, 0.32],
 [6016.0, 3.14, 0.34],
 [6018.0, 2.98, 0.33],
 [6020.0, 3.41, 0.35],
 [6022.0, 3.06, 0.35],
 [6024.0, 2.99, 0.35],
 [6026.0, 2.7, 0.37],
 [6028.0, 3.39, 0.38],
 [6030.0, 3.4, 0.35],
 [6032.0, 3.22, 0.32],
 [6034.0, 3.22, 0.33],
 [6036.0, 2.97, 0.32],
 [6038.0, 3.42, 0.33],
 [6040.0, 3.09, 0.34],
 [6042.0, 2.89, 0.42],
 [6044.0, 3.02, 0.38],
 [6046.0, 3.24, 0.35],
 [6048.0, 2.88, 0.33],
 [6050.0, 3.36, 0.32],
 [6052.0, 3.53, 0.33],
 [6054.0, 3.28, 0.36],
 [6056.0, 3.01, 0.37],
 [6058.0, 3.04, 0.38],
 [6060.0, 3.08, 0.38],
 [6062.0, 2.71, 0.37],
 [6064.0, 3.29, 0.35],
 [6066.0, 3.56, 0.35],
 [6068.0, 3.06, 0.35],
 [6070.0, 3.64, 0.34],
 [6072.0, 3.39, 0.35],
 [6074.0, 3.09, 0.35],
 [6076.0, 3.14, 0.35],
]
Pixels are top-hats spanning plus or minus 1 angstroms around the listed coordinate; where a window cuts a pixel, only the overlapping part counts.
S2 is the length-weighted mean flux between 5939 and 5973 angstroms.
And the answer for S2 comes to 3.28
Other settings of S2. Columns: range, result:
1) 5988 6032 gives 3.13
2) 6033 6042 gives 3.14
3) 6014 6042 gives 3.14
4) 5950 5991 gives 3.27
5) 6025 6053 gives 3.17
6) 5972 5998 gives 3.19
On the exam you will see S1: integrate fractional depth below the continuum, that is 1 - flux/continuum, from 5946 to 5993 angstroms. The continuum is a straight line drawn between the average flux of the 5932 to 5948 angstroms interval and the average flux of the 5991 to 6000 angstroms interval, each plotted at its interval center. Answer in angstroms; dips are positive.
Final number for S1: -2.4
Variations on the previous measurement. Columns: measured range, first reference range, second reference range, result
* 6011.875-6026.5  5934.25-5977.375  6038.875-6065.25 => 0.5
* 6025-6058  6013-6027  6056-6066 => -1.1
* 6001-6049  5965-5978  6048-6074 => 3.5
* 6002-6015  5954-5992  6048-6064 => 0.4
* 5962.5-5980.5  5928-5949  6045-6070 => -1.0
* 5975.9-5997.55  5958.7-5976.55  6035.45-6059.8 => 1.7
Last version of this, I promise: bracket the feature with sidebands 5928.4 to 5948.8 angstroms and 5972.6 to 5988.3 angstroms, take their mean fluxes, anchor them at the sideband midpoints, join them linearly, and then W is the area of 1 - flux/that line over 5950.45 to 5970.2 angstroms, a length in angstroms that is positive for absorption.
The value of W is 0.2 angstroms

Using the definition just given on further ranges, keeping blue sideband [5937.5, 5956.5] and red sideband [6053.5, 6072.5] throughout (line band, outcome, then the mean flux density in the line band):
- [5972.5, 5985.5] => 0.1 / 3.19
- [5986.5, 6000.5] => 0.2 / 3.17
